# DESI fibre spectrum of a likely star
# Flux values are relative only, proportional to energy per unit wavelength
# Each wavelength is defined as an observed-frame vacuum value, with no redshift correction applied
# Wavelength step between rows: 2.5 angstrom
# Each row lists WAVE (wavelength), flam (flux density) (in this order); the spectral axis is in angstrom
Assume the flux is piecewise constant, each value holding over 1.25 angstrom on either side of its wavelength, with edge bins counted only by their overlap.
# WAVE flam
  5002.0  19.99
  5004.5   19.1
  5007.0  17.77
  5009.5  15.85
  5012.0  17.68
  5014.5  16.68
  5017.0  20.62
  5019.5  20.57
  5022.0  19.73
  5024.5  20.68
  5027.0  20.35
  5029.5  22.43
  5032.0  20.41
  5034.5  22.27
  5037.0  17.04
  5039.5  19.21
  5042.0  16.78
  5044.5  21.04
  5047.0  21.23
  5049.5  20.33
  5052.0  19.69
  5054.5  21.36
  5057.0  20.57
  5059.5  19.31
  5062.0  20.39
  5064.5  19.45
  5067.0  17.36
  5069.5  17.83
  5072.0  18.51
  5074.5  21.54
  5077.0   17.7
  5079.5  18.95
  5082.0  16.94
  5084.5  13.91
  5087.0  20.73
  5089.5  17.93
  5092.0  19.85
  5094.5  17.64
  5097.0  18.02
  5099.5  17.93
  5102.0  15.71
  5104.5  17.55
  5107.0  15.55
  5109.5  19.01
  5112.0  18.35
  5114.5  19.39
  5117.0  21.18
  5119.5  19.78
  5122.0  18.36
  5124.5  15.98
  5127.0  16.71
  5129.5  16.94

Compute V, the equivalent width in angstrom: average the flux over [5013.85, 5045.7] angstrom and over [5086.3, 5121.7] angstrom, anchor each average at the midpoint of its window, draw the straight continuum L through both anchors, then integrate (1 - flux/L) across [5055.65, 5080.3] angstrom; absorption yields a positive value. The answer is 0.0 angstrom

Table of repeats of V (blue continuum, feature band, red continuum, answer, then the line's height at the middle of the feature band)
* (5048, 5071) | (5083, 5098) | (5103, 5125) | 0.7 angstrom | 18.9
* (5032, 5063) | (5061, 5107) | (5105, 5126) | 2.4 angstrom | 19.1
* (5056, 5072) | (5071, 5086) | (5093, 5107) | 0.3 angstrom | 18.3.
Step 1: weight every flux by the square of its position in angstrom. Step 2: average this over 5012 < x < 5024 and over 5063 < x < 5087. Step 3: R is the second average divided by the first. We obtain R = 1.0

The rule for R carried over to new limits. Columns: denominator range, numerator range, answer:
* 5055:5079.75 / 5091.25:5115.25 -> 0.94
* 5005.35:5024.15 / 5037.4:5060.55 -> 1.09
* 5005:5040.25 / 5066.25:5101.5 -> 0.96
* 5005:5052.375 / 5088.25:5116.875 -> 0.95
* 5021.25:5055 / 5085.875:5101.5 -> 0.94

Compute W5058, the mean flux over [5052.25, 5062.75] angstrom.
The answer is 20.3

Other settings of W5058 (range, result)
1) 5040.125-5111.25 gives 18.7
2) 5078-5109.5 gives 17.6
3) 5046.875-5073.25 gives 19.6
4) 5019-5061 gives 20.2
